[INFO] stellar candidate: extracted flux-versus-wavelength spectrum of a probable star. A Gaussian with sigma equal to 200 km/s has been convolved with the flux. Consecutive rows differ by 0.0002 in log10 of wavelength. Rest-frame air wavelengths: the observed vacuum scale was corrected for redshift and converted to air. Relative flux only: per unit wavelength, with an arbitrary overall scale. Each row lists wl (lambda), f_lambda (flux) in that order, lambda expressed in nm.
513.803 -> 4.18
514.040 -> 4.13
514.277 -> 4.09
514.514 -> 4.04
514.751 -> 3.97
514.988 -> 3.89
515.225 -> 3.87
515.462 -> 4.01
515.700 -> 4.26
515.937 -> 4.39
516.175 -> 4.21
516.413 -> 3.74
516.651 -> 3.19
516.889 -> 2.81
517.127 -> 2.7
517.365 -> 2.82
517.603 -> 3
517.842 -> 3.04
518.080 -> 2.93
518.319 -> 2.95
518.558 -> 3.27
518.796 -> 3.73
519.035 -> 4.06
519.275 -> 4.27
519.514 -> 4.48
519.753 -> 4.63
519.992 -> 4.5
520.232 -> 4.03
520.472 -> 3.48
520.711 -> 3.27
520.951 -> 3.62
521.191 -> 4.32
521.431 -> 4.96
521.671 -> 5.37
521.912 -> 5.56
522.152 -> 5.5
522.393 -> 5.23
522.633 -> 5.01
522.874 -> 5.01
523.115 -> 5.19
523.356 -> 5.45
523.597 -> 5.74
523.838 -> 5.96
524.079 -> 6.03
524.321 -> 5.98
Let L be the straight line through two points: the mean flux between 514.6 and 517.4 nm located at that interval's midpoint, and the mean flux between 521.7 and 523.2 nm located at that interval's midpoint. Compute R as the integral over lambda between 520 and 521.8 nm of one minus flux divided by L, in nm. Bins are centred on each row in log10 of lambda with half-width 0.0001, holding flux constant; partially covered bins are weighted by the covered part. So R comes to 0.26 nm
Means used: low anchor 3.68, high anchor 5.26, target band 4.18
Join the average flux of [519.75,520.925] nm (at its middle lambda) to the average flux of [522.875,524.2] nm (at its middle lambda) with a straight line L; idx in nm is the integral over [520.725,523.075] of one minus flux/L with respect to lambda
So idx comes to -0.07 nm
